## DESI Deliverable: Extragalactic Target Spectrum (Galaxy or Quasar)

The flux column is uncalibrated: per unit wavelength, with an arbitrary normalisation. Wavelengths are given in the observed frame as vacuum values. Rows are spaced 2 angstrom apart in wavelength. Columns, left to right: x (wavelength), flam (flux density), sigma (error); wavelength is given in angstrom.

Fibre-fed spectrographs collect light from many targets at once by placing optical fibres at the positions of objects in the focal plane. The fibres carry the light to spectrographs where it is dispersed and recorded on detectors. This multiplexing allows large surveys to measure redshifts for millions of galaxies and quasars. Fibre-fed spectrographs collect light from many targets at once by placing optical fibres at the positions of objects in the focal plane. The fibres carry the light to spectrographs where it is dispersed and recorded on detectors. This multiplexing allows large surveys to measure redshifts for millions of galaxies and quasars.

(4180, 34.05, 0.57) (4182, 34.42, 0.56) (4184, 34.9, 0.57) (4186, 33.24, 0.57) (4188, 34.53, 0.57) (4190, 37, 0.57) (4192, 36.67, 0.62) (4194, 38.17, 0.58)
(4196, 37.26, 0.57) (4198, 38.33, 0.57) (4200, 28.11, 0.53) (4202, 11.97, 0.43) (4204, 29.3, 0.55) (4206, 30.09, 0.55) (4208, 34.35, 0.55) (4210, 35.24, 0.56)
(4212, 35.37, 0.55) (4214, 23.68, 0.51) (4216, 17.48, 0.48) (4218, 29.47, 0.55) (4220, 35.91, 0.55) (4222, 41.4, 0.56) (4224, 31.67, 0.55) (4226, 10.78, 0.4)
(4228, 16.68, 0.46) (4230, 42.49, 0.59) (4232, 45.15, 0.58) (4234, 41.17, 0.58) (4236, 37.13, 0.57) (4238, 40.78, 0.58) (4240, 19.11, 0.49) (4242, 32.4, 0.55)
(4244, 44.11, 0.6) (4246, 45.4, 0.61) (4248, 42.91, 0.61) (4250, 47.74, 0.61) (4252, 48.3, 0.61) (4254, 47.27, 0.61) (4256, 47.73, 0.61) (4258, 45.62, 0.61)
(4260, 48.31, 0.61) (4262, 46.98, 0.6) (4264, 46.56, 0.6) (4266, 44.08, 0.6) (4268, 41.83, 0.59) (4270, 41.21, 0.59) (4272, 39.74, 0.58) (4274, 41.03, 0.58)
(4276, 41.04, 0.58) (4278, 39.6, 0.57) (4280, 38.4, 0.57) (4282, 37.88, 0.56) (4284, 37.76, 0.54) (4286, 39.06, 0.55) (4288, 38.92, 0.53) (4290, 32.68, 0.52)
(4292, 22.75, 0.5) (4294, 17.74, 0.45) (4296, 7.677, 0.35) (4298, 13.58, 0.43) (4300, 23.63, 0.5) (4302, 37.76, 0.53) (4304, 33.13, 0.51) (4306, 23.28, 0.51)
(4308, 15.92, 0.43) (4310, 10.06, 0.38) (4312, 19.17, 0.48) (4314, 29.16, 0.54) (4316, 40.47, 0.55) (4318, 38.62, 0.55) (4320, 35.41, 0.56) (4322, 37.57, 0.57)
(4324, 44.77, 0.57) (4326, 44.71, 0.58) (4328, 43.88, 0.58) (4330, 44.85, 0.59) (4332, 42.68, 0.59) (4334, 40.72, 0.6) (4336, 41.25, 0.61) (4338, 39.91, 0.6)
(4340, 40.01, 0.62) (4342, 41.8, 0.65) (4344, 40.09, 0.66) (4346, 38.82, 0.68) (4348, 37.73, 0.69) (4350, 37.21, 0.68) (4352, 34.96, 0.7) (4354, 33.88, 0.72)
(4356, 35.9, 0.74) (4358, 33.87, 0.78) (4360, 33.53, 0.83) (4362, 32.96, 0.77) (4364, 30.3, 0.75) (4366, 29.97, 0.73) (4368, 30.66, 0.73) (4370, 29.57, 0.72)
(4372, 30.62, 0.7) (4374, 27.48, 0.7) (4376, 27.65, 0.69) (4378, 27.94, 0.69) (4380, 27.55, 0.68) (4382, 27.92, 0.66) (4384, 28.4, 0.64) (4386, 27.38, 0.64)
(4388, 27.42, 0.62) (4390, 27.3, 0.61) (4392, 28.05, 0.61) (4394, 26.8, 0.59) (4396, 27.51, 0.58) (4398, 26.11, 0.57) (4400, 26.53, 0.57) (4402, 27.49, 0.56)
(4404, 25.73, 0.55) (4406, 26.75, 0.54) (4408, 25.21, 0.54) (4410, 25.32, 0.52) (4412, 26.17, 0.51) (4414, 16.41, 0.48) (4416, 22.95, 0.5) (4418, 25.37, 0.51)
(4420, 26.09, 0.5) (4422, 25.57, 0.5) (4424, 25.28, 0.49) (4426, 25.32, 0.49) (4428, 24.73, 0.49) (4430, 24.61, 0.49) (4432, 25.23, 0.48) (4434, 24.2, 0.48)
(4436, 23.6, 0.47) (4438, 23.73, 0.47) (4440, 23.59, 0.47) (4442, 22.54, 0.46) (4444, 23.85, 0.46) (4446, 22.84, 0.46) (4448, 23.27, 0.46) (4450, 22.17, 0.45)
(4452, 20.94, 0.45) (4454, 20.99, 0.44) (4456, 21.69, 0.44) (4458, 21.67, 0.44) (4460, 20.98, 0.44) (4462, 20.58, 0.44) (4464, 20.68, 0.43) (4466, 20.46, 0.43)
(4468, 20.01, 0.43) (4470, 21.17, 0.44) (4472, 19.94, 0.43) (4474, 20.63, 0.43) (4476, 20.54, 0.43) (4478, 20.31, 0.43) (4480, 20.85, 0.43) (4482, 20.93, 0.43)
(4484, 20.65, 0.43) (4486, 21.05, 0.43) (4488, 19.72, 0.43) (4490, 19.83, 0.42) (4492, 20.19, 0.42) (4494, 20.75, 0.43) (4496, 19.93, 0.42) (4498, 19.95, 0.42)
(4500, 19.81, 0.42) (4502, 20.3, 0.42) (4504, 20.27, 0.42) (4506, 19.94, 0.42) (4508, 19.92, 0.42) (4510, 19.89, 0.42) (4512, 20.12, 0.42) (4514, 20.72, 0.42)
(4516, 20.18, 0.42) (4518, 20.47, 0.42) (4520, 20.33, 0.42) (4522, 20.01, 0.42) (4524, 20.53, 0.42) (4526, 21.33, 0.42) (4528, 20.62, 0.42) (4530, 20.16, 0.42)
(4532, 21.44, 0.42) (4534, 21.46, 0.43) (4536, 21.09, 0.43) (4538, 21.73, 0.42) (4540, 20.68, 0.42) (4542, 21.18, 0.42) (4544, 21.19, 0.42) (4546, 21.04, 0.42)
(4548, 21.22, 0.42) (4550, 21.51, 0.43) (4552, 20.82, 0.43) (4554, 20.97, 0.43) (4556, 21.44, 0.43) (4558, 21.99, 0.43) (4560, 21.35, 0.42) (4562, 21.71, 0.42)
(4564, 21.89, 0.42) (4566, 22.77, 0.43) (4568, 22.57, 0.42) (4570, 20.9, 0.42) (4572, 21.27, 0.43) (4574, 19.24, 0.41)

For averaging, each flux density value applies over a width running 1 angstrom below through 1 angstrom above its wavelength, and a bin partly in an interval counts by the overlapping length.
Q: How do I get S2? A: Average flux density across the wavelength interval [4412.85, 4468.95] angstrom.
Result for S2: 22.8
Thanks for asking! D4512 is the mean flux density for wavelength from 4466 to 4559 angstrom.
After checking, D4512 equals 20.6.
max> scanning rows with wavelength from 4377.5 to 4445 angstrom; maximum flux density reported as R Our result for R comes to 28.4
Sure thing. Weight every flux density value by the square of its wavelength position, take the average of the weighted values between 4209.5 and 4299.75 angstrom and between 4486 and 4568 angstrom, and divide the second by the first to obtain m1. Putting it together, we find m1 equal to 0.66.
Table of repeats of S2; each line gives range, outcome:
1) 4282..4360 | 33.5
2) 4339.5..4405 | 31.1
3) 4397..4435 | 25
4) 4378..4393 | 27.7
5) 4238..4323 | 35.3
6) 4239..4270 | 43.2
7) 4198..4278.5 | 36.7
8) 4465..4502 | 20.4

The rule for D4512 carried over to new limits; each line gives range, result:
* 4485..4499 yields 20.2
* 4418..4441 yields 24.8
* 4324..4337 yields 43.2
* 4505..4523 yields 20.2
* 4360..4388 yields 29.2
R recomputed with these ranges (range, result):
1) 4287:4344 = 44.85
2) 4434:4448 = 24.2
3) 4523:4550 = 21.73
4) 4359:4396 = 33.53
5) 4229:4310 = 48.31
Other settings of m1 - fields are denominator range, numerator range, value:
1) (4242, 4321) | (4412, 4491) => 0.67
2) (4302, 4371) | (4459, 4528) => 0.63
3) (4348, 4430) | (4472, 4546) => 0.77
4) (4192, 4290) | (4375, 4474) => 0.71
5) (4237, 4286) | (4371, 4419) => 0.67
